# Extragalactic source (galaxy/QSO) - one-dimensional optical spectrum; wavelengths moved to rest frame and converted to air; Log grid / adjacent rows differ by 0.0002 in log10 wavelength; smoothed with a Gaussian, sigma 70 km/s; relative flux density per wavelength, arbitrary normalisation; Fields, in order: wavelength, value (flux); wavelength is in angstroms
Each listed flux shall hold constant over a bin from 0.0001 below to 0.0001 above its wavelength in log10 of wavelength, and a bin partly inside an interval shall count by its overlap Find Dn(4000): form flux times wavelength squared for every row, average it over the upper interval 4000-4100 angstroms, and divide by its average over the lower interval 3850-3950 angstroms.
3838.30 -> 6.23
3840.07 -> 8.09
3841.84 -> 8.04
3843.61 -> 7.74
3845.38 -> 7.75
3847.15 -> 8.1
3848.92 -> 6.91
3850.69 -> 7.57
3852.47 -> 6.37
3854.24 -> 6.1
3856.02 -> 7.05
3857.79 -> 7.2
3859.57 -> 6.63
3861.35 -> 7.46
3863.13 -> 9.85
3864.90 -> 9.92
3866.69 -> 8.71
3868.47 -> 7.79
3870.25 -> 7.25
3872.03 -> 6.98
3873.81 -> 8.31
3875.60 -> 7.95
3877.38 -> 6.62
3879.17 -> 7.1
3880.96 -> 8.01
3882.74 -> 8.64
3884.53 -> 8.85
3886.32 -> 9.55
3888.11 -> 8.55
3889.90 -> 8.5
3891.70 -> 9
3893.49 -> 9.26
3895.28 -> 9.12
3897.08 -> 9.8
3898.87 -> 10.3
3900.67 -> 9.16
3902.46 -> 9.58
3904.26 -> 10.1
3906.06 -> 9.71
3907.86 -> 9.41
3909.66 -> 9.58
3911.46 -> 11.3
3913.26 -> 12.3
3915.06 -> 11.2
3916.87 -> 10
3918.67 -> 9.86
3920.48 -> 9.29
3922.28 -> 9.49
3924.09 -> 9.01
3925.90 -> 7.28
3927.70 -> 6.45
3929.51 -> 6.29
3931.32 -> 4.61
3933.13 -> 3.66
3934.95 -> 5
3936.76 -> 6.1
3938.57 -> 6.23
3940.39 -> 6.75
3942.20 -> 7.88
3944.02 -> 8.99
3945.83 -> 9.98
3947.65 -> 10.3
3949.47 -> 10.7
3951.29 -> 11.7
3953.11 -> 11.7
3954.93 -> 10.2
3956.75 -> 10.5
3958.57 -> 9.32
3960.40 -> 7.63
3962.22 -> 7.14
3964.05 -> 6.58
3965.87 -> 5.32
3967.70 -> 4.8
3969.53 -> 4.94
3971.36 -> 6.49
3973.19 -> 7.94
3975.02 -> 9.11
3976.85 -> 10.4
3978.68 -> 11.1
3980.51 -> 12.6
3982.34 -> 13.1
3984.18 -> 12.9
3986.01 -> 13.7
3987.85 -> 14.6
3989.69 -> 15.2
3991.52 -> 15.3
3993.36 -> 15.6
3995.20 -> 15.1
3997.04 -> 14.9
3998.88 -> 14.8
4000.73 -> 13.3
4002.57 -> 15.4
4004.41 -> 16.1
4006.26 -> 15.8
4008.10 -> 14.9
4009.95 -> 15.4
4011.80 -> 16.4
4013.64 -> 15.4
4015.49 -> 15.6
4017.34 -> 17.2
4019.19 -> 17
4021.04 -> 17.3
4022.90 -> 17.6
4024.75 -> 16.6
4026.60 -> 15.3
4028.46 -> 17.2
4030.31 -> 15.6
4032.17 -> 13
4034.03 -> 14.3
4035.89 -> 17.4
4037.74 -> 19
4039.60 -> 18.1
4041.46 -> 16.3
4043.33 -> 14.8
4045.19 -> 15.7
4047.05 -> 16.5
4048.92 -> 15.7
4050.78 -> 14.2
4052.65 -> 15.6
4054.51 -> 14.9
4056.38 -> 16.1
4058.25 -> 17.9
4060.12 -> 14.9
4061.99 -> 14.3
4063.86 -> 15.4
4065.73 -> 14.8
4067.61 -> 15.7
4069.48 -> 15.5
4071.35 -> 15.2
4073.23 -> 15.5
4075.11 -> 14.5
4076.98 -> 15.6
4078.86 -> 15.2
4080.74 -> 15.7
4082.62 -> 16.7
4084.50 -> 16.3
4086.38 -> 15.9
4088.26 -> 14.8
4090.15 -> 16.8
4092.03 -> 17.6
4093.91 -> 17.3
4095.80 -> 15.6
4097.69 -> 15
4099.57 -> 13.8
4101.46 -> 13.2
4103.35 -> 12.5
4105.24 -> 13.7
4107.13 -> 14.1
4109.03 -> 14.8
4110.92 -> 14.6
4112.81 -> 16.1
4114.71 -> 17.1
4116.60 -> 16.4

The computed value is 2.04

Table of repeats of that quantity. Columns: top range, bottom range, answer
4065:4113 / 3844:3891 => 2.17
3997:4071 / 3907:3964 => 1.92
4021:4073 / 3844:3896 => 2.18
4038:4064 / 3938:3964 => 1.82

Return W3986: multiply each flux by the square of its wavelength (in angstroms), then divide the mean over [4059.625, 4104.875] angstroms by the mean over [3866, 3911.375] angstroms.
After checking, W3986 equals 1.92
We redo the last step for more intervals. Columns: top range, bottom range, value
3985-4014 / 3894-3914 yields 1.59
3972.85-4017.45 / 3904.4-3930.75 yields 1.57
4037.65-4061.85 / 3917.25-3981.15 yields 2.06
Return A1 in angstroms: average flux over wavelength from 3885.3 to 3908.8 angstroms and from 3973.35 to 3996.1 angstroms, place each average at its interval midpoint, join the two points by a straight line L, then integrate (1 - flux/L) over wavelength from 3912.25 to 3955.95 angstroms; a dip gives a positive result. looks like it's 9.5 angstroms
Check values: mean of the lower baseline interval 9.38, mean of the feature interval 8.55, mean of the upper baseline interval 13.1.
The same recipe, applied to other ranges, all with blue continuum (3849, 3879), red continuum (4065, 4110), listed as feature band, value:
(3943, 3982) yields 6.9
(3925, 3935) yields 4.3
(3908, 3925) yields -1.5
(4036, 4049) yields -2.9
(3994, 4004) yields -2.1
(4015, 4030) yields -4.3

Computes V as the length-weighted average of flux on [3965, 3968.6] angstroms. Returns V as 5.05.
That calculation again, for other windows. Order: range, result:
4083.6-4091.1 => 16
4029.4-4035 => 14.3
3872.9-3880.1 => 7.49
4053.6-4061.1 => 15.9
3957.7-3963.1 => 8.02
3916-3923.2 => 9.66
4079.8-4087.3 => 16.2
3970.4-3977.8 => 8.48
